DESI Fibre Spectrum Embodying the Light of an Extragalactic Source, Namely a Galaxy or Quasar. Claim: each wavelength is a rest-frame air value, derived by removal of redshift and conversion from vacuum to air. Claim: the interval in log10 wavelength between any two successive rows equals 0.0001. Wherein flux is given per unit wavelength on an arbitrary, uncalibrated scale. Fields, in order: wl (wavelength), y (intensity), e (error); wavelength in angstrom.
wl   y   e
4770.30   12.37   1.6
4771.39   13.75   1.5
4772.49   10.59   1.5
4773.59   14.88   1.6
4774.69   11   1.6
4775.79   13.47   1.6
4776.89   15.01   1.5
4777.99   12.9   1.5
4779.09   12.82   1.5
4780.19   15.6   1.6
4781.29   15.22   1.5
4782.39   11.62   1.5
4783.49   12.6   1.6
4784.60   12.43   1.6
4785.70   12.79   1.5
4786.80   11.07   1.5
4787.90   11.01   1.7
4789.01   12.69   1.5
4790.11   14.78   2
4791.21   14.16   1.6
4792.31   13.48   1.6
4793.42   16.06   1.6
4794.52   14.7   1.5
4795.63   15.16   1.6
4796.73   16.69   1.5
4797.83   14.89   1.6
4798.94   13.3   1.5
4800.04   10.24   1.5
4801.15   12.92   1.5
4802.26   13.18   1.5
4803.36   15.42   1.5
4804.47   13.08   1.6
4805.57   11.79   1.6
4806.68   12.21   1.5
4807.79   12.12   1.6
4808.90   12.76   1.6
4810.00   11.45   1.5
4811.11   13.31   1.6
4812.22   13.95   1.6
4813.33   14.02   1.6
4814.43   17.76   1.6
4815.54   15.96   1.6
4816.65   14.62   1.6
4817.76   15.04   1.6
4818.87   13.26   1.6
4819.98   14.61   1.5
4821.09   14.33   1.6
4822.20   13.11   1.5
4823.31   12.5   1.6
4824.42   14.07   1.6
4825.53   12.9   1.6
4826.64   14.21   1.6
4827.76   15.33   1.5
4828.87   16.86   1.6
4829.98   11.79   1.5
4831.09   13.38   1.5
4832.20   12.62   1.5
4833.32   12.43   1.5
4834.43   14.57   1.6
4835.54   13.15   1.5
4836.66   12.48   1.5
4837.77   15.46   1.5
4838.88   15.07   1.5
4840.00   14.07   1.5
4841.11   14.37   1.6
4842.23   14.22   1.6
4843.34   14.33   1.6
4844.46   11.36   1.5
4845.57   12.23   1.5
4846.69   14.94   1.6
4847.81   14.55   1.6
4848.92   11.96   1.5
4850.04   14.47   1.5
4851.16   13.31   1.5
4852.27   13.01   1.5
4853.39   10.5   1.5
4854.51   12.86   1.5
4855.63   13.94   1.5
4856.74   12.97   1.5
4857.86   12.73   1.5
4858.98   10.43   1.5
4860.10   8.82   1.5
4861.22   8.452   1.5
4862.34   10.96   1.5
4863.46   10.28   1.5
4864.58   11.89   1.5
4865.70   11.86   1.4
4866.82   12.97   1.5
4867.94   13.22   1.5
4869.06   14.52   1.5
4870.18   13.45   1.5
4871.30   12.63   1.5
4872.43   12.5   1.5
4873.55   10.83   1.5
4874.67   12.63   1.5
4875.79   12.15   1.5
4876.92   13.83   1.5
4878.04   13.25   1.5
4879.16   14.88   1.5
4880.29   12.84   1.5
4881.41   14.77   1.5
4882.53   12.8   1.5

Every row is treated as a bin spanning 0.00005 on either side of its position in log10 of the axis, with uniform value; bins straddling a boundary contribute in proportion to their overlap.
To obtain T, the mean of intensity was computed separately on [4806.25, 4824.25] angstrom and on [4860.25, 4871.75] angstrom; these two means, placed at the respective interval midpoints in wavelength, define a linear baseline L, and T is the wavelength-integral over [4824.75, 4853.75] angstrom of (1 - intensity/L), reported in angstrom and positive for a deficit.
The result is -1.6 angstrom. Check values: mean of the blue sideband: 13.8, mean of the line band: 13.6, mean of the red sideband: 11.9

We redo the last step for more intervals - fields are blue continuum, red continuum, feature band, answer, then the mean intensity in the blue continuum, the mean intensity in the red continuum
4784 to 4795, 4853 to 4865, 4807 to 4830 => -2.9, 13.3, 11.3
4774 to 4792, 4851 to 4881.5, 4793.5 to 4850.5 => -4.8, 13.1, 12.3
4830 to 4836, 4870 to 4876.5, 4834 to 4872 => -0.3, 13.1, 12.3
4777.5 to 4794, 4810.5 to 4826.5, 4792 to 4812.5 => 0.4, 13.3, 14.2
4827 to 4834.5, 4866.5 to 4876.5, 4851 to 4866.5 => 1.8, 13.8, 12.8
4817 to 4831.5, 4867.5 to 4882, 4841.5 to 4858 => 0.5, 14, 13.2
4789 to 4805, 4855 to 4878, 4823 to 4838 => -0.6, 14.1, 12.1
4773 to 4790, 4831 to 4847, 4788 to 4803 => -0.9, 13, 13.6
